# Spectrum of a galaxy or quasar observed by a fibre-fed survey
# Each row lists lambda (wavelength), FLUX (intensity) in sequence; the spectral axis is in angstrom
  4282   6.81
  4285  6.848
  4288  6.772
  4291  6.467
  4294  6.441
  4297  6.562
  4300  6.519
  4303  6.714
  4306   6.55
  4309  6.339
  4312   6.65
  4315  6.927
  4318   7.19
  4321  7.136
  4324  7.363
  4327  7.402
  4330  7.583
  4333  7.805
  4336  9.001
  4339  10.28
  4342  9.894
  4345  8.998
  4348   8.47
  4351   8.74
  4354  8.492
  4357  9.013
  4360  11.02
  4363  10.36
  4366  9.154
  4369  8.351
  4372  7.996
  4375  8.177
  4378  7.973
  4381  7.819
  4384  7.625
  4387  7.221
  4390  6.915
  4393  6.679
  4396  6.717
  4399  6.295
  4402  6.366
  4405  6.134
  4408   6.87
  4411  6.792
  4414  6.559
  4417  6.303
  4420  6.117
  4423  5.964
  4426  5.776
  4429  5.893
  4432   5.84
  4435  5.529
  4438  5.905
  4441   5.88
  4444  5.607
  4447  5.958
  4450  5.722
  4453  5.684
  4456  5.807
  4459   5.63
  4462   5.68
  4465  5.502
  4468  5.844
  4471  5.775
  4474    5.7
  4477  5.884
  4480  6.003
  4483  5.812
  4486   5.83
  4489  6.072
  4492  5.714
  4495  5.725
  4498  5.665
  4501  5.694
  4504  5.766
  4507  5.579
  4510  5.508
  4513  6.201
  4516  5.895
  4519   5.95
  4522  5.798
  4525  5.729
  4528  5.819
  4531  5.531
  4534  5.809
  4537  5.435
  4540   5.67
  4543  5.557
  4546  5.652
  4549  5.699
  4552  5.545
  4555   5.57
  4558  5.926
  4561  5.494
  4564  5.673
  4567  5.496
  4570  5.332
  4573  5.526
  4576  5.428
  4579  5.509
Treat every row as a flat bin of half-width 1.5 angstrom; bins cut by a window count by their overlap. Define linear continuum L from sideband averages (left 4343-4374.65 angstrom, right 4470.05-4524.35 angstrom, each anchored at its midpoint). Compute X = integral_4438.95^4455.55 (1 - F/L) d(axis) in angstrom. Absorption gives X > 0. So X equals 2.8 angstrom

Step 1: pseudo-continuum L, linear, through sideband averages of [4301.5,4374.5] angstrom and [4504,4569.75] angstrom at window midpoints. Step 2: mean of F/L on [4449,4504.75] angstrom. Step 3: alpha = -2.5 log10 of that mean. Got 0.12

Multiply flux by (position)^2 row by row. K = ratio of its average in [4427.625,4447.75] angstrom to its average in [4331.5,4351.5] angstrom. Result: 0.67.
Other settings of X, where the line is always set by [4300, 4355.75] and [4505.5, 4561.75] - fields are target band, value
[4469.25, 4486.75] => 1.2 angstrom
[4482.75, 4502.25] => 1.1 angstrom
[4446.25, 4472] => 3.0 angstrom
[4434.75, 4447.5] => 1.7 angstrom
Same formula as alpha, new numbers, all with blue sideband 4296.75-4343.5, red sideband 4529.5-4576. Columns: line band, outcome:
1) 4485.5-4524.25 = 0.03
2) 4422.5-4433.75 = 0.13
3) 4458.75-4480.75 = 0.09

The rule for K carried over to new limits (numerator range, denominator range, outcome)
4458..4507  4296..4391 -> 0.76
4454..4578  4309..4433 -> 0.80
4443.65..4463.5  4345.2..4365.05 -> 0.64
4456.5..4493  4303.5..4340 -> 0.83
